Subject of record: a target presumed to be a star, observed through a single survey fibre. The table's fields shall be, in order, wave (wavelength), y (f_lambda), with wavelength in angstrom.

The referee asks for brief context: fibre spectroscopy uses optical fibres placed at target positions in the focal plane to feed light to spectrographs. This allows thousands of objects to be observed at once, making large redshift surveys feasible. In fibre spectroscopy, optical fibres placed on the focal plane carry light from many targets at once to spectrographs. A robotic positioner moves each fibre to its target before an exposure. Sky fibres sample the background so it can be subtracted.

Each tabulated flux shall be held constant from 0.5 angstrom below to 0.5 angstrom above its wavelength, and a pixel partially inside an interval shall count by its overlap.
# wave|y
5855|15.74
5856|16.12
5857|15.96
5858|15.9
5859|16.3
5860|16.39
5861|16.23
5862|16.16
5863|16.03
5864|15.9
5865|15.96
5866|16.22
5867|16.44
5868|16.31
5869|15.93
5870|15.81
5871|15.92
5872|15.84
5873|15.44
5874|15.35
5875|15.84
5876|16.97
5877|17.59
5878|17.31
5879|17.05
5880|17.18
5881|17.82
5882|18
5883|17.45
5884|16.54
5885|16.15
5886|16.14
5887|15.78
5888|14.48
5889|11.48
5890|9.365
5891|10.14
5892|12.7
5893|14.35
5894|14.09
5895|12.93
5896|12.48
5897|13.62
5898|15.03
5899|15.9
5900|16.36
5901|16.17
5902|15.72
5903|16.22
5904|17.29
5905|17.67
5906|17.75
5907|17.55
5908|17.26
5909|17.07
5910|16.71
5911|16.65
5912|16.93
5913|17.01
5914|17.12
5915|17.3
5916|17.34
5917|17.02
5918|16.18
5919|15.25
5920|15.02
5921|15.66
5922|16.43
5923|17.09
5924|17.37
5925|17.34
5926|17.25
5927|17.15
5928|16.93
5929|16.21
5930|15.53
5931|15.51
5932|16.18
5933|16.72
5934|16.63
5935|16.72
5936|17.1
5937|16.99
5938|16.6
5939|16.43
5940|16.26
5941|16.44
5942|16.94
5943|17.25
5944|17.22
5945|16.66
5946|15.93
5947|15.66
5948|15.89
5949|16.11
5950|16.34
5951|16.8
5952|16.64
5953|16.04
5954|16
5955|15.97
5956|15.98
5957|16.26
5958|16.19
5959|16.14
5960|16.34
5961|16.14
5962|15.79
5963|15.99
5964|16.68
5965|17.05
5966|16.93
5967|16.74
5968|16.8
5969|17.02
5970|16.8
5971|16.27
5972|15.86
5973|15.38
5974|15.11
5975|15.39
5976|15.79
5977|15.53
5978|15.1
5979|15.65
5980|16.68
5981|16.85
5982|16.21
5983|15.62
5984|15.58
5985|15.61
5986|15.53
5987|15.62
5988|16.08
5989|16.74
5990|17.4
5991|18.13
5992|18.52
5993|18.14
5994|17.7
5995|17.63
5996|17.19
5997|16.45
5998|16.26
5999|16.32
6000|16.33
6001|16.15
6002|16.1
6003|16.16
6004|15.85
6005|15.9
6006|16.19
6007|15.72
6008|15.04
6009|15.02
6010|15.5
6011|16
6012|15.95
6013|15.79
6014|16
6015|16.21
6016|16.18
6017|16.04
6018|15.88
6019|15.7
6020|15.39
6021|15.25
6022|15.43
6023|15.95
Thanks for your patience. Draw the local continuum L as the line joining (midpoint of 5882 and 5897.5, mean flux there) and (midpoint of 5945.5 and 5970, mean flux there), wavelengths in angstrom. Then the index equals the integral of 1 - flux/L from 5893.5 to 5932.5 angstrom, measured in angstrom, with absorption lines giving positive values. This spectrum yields -3.9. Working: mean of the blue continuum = 14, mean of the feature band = 16.3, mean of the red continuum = 16.3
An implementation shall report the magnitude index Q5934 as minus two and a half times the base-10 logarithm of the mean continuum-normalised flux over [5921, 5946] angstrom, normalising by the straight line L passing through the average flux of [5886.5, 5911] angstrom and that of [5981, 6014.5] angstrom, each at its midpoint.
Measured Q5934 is -0.08 mag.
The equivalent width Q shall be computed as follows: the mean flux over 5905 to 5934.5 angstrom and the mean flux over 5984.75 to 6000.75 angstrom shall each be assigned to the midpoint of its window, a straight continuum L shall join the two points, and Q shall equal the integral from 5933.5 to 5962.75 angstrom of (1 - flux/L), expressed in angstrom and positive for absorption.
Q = 0.7 angstrom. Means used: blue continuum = 16.7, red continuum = 16.9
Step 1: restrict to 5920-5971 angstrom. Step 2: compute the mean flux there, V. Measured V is 16.5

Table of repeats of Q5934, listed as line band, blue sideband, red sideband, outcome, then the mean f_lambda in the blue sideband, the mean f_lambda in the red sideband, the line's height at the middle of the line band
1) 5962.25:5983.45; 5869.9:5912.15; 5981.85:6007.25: 0.012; 15.7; 16.5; 16.3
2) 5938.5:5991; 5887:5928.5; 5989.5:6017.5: -0.007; 15.7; 16.4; 16.1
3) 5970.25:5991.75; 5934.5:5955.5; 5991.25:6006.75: 0.040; 16.5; 16.7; 16.6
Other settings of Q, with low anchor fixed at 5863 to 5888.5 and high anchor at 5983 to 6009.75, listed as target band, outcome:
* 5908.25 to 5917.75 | -0.4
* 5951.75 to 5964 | 0.2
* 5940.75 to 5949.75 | 0.0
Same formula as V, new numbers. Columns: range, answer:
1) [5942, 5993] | 16.3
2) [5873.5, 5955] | 16.1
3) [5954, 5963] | 16.1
